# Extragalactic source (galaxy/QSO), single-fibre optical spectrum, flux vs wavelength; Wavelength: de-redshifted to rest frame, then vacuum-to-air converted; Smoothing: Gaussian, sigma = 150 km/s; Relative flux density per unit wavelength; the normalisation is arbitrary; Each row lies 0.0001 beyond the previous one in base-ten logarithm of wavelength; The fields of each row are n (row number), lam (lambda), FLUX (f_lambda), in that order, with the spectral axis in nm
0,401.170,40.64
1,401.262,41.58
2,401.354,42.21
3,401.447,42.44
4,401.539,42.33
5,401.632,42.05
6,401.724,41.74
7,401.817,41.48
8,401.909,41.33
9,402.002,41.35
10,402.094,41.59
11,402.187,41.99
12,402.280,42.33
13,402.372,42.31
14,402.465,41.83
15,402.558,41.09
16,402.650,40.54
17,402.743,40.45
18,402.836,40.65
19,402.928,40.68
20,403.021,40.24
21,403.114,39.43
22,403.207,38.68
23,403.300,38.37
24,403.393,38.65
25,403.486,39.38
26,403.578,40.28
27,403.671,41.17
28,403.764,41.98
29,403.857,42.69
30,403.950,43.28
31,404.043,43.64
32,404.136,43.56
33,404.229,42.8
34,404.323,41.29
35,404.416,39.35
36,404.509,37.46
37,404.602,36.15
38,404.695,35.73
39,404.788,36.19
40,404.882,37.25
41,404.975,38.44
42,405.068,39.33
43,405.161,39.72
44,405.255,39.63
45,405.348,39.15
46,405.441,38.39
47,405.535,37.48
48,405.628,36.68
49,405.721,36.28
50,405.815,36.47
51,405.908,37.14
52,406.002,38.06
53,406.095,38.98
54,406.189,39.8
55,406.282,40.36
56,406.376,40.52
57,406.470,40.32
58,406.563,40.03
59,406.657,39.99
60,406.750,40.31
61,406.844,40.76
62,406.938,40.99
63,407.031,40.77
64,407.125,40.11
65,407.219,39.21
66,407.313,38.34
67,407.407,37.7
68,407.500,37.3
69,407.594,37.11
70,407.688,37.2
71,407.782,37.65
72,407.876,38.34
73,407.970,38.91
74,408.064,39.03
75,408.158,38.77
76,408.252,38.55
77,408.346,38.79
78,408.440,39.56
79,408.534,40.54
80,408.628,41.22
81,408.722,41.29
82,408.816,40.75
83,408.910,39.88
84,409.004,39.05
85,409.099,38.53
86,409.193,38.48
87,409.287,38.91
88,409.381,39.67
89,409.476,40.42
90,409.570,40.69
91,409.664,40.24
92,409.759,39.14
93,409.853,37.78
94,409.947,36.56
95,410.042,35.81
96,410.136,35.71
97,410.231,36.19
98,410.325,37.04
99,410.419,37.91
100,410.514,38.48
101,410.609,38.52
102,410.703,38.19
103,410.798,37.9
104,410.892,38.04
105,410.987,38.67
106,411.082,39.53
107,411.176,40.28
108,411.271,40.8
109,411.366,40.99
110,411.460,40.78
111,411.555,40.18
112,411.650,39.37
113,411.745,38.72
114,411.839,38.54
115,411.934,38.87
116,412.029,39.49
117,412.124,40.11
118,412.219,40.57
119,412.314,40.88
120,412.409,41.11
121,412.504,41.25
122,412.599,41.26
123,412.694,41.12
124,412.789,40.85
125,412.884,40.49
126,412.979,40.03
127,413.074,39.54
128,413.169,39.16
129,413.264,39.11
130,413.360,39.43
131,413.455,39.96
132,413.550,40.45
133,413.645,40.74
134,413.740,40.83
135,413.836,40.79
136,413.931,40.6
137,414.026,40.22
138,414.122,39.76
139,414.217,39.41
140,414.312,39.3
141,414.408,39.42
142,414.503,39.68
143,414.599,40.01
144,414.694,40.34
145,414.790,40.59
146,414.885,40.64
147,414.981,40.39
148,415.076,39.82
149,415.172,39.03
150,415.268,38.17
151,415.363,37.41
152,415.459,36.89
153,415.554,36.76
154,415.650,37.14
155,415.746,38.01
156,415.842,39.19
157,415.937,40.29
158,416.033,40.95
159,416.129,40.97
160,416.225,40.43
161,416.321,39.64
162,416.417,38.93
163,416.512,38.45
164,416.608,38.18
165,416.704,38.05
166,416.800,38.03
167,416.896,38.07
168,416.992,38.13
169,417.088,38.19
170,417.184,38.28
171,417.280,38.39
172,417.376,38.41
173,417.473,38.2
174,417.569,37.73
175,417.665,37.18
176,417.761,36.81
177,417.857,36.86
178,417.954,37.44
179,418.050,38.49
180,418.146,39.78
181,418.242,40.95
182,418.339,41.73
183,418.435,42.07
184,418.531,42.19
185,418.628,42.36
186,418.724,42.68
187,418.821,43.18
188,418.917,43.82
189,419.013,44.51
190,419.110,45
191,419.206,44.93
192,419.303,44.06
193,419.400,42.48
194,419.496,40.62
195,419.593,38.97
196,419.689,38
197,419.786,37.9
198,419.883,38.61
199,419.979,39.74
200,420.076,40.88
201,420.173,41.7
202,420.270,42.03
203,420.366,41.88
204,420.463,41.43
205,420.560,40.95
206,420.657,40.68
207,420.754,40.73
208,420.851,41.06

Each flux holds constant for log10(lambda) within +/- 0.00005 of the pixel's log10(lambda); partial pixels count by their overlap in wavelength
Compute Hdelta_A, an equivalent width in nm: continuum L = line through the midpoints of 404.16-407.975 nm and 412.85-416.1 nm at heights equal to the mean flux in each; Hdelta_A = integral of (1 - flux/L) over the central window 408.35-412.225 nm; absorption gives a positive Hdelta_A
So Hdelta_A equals 0.01 nm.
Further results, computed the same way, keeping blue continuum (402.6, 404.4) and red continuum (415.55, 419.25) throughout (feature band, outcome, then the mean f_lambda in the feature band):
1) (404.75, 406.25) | 0.10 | 38.1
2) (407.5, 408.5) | 0.05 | 38.3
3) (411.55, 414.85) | 0.01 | 40.1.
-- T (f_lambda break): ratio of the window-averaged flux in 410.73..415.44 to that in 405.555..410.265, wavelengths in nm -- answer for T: 1.0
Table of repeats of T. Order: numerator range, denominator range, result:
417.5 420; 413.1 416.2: 1.03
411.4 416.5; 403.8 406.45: 1.02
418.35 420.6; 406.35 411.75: 1.07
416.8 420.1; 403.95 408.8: 1.03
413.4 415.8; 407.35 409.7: 1.01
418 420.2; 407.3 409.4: 1.07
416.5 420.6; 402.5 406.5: 1.02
